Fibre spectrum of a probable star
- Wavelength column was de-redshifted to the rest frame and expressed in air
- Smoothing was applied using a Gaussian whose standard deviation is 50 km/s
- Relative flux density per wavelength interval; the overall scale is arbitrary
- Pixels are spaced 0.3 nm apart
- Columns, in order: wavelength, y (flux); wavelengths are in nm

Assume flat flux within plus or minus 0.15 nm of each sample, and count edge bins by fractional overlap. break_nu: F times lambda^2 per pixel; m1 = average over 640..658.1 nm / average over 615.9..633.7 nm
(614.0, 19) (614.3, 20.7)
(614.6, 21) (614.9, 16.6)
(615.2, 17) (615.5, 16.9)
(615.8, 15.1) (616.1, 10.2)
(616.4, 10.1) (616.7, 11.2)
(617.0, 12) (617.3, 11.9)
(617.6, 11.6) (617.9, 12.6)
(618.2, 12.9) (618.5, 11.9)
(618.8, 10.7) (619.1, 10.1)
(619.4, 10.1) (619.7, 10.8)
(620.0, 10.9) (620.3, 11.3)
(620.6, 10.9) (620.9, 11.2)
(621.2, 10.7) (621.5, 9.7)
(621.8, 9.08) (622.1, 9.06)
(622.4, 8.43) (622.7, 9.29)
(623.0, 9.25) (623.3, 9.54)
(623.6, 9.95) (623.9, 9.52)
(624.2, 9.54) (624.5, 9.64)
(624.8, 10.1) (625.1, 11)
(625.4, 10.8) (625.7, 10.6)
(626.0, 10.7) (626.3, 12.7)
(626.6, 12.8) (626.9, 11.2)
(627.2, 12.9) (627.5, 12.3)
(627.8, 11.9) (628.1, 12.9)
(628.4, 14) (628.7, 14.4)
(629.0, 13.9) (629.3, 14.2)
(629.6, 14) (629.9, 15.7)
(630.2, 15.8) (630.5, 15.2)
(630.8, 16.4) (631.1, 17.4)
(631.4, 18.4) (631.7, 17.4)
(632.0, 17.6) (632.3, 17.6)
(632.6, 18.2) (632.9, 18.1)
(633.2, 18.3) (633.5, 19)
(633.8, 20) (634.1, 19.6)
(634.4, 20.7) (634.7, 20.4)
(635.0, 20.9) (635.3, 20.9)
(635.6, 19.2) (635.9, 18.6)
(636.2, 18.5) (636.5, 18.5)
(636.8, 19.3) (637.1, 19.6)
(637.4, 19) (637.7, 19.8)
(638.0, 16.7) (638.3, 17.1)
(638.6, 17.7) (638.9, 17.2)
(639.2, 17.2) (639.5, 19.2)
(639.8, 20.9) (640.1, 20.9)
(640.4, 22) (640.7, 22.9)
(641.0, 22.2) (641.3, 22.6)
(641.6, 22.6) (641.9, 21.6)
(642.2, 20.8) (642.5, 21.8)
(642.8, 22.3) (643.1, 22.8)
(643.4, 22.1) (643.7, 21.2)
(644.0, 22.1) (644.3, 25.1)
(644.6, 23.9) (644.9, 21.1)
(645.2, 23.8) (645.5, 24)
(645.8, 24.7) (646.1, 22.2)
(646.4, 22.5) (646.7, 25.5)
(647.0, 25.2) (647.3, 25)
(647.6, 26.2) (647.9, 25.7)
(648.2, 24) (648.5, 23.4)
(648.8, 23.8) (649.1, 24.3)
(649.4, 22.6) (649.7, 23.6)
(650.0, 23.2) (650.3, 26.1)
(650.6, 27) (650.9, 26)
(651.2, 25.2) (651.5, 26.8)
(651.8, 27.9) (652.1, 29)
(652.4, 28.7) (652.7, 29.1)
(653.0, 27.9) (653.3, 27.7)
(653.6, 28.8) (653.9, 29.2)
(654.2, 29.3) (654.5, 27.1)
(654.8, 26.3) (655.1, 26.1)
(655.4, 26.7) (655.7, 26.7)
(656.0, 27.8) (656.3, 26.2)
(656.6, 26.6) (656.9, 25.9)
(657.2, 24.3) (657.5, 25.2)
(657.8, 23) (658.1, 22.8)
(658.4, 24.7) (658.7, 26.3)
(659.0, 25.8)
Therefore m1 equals 2.13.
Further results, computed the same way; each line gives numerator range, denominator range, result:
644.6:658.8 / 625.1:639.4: 1.65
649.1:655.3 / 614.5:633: 2.31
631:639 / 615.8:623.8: 1.85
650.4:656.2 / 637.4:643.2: 1.41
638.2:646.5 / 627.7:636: 1.30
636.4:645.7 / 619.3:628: 2.09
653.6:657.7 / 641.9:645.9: 1.22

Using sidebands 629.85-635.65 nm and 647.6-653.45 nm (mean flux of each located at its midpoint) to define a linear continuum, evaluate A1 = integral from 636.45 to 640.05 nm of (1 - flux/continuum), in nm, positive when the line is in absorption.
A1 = 0.367 nm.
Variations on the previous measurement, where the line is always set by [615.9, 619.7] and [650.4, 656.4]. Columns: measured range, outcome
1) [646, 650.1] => 0.15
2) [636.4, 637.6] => 0.05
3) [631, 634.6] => -0.09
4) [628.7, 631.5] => 0.23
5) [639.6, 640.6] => 0.01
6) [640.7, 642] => -0.02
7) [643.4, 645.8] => 0.04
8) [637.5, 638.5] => 0.12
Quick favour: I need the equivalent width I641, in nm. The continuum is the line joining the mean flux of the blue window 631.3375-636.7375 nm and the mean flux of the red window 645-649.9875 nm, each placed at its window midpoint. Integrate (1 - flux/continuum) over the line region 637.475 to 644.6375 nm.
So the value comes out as 0.27 nm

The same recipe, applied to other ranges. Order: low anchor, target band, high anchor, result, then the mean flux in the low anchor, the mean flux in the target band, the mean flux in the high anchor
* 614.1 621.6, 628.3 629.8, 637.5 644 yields 0.22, 12.8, 14.2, 20.6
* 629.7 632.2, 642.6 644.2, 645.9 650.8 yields 0.00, 16.7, 22.2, 24.4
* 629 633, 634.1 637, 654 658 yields -0.22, 16.5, 19.7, 26.2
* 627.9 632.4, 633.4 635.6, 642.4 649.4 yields -0.29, 15.6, 20.2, 23.6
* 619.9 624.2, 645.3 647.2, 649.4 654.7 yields -0.02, 9.89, 24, 27.1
